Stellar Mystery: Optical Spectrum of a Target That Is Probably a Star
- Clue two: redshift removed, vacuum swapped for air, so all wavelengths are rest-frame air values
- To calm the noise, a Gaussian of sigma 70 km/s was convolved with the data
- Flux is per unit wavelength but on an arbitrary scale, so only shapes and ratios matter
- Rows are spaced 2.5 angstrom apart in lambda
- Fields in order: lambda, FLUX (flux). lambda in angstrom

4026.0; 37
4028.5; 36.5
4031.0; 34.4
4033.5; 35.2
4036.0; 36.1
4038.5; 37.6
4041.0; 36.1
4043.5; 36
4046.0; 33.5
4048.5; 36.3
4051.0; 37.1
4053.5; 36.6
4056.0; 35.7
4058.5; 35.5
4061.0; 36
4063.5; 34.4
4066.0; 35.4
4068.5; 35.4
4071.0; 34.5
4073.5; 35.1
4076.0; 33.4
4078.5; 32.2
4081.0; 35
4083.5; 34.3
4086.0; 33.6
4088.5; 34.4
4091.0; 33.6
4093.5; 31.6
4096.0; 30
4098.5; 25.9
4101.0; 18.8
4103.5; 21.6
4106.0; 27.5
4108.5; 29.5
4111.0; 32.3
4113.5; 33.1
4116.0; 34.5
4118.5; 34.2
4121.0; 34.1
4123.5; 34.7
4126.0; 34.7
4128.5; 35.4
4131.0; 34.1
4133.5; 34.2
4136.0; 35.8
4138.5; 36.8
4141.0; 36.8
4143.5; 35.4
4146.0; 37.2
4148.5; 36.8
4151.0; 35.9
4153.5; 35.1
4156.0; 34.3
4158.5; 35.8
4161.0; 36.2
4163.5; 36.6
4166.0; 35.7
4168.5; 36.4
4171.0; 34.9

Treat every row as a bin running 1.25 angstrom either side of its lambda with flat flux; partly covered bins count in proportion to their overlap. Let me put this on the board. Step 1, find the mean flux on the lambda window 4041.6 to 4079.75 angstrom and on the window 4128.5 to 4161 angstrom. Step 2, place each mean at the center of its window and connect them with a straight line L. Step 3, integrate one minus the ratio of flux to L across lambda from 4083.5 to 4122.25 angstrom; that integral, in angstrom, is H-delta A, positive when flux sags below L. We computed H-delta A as 5.45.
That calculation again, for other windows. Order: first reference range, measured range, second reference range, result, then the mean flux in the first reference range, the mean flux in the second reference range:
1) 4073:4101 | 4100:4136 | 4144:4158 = 2.5 angstrom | 32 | 35.8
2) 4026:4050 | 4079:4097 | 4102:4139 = 0.4 angstrom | 35.8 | 32.7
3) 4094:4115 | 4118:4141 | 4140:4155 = -1.8 angstrom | 27.6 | 36.2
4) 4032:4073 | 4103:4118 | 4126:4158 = 2.2 angstrom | 35.7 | 35.6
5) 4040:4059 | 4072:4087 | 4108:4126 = 0.4 angstrom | 35.9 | 33.5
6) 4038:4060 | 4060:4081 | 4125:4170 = 0.8 angstrom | 36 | 35.7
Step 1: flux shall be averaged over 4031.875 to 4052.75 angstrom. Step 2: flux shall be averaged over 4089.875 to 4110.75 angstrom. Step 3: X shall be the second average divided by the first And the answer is 0.76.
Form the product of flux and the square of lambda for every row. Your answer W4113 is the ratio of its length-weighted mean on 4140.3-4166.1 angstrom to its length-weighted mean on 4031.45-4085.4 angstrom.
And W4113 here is 1.1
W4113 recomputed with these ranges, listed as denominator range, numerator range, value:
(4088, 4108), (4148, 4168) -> 1.33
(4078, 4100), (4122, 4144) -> 1.12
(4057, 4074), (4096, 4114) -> 0.78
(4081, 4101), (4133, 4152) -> 1.19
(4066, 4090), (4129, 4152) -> 1.08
